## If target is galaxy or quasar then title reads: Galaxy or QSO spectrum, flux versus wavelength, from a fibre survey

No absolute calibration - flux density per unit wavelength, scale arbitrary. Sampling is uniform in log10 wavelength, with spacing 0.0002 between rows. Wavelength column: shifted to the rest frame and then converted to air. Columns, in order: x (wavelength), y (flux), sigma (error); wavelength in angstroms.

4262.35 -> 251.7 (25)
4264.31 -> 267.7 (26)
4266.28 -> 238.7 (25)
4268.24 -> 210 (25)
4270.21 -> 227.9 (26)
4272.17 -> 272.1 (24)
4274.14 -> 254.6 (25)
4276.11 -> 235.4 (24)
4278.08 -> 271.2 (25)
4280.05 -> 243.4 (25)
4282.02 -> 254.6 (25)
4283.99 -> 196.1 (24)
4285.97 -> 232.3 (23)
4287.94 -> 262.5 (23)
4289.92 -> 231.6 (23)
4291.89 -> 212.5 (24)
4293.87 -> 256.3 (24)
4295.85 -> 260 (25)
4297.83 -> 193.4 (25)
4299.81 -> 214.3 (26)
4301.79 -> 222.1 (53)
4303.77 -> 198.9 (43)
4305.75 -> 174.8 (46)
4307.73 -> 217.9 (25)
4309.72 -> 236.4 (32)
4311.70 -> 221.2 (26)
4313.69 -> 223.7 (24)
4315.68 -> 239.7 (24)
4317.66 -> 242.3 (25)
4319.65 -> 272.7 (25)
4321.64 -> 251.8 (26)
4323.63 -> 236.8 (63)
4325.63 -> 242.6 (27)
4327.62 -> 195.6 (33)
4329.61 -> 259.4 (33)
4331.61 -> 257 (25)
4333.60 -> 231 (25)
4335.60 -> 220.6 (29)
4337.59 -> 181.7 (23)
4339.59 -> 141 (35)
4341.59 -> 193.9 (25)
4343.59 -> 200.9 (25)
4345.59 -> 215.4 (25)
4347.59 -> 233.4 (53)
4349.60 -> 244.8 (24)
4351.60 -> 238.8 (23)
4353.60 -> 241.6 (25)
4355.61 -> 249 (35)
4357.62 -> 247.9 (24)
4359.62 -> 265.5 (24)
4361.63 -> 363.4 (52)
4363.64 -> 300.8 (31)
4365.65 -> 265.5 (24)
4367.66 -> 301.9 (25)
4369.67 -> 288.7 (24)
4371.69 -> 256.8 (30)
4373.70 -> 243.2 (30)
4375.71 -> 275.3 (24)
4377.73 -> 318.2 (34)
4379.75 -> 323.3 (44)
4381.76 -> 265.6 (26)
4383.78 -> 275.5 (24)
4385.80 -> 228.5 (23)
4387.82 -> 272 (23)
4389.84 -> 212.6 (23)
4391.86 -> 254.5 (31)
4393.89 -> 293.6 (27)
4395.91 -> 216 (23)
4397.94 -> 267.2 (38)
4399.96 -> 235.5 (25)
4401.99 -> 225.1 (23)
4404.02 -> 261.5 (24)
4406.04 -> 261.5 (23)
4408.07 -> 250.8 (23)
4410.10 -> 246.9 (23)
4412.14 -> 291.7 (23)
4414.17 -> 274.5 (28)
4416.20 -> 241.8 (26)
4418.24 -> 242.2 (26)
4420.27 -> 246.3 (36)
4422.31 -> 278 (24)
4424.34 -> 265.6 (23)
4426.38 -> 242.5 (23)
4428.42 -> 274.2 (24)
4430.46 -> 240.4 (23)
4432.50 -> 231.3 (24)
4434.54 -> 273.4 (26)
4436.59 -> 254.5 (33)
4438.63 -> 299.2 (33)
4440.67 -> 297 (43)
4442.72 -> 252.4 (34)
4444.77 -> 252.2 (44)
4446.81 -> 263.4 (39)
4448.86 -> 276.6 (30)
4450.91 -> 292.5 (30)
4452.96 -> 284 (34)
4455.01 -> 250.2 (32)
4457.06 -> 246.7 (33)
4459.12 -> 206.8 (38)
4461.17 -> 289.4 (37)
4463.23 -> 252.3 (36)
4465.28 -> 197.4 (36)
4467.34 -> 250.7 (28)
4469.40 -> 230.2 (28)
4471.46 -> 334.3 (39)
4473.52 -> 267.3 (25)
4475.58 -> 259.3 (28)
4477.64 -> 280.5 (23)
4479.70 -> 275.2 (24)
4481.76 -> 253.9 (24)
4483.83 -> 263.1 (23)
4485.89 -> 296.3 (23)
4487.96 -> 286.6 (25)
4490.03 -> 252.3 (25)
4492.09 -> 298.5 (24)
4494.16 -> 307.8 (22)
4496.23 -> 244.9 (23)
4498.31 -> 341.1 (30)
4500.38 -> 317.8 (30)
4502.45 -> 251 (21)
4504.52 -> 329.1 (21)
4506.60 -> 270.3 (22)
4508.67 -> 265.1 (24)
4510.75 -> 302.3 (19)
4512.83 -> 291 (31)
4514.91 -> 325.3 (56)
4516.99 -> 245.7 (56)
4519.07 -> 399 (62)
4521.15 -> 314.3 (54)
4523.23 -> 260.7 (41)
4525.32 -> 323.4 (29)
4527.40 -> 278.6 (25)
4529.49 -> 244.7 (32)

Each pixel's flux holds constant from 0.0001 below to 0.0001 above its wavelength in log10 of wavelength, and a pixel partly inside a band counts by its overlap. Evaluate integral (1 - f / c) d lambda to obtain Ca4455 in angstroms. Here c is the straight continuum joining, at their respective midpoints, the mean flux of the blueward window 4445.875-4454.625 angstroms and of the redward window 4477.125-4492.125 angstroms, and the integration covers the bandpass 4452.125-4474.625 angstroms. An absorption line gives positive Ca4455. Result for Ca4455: 1.7 angstroms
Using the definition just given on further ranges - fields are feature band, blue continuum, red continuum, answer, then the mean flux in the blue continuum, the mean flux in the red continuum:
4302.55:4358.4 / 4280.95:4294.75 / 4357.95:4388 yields 7.2 angstroms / 235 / 282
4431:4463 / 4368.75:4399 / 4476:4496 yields 1.1 angstroms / 266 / 277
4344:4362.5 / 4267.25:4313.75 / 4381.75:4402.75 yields -0.8 angstroms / 230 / 249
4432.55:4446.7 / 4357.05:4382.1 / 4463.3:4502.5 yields 0.6 angstroms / 287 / 274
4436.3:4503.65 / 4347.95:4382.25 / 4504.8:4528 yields 4.9 angstroms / 275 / 299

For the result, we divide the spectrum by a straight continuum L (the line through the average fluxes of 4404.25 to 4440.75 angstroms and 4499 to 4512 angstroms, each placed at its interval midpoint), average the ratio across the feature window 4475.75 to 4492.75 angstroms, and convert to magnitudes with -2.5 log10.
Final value 0.03 mag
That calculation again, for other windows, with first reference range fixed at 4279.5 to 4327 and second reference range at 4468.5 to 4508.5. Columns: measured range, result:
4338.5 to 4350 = 0.19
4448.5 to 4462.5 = 0.04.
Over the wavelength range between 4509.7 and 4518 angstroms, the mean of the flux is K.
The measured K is 291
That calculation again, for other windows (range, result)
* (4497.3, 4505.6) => 310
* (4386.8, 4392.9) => 246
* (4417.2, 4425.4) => 258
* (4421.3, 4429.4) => 265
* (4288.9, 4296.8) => 240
